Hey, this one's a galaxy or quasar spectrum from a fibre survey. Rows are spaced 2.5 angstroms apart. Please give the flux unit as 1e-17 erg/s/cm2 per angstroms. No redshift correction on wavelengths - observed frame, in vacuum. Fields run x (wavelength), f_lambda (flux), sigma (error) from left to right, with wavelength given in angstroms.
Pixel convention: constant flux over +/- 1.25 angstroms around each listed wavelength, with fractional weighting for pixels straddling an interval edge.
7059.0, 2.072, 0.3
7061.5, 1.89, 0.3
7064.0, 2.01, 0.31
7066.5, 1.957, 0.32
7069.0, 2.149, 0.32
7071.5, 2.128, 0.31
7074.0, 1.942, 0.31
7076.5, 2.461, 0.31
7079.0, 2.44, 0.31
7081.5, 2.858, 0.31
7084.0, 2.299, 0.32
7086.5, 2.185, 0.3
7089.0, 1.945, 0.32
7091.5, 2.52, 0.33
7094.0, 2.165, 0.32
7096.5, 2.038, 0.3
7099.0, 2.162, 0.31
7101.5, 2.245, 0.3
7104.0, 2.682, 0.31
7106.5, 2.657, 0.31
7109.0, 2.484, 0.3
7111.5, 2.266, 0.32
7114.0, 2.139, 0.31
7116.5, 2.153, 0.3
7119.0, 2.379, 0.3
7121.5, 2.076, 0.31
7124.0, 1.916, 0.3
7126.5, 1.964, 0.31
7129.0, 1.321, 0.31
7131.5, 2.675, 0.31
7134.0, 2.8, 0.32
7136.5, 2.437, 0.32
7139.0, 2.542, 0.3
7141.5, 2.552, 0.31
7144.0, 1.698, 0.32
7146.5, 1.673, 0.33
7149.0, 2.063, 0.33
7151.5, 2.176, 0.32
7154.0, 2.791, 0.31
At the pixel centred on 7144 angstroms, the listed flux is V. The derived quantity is 1.698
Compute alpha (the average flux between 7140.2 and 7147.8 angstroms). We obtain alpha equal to 1.98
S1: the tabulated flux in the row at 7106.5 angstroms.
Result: 2.657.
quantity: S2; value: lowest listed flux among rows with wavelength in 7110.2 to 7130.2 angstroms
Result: 1.321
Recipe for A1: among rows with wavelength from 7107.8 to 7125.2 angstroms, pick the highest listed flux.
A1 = 2.484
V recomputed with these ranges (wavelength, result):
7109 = 2.484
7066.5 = 1.957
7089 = 1.945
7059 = 2.072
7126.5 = 1.964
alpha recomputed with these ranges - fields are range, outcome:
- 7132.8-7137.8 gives 2.62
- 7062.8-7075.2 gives 2.04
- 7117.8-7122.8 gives 2.22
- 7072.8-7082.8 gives 2.43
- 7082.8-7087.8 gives 2.24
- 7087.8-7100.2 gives 2.17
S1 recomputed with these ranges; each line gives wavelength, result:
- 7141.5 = 2.552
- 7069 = 2.149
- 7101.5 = 2.245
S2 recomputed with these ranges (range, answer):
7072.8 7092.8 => 1.942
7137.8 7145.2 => 1.698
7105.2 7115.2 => 2.139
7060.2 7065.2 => 1.89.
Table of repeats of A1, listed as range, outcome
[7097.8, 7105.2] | 2.682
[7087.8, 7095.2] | 2.52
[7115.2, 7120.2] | 2.379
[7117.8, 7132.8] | 2.675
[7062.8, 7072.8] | 2.149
